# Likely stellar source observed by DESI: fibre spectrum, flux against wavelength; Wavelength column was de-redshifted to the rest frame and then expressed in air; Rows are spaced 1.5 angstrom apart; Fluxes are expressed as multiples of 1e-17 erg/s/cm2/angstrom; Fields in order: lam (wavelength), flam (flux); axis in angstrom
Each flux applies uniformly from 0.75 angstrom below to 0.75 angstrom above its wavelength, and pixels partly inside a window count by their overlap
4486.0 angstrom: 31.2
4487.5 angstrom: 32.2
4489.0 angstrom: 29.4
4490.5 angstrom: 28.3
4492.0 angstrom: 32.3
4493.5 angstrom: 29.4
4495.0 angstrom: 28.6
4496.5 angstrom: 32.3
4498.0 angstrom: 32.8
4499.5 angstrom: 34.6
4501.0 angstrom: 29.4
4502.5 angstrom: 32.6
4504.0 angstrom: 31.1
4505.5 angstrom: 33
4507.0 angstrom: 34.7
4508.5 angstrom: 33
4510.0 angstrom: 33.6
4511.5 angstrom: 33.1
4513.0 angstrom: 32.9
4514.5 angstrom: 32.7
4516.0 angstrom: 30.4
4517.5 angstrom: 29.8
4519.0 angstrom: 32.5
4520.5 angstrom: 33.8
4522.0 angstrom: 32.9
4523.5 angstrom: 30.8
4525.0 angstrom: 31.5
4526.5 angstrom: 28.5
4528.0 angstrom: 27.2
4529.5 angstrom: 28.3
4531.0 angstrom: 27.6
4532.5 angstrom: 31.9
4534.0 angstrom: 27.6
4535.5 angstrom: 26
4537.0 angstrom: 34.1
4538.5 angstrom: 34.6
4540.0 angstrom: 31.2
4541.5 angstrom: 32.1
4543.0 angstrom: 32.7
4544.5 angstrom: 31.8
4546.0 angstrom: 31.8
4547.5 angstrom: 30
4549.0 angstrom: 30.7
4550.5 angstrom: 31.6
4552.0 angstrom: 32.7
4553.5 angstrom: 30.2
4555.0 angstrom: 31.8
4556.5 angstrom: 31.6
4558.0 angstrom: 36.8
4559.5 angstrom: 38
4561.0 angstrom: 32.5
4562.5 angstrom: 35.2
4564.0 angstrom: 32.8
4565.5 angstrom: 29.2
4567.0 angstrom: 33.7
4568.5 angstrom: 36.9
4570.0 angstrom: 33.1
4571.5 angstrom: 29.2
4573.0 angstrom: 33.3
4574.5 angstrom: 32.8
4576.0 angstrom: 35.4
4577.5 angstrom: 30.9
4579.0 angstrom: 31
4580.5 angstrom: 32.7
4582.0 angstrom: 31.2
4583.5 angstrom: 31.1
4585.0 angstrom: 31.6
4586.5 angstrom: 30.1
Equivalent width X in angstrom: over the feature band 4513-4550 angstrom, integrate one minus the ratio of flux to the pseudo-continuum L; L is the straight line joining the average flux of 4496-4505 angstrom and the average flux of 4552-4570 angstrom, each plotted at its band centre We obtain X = 2.2 angstrom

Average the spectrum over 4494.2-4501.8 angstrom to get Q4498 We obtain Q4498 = 31.5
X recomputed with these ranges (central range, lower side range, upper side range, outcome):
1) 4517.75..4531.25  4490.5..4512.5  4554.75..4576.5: 0.9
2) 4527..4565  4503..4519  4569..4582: 0.9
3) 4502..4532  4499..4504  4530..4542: -0.2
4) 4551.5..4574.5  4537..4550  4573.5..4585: -0.8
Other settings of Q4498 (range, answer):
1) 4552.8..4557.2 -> 31.2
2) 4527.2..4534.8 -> 28.5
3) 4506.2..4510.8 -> 33.8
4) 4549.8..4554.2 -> 31.5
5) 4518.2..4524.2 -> 32.5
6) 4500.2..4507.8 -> 32.2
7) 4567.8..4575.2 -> 33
